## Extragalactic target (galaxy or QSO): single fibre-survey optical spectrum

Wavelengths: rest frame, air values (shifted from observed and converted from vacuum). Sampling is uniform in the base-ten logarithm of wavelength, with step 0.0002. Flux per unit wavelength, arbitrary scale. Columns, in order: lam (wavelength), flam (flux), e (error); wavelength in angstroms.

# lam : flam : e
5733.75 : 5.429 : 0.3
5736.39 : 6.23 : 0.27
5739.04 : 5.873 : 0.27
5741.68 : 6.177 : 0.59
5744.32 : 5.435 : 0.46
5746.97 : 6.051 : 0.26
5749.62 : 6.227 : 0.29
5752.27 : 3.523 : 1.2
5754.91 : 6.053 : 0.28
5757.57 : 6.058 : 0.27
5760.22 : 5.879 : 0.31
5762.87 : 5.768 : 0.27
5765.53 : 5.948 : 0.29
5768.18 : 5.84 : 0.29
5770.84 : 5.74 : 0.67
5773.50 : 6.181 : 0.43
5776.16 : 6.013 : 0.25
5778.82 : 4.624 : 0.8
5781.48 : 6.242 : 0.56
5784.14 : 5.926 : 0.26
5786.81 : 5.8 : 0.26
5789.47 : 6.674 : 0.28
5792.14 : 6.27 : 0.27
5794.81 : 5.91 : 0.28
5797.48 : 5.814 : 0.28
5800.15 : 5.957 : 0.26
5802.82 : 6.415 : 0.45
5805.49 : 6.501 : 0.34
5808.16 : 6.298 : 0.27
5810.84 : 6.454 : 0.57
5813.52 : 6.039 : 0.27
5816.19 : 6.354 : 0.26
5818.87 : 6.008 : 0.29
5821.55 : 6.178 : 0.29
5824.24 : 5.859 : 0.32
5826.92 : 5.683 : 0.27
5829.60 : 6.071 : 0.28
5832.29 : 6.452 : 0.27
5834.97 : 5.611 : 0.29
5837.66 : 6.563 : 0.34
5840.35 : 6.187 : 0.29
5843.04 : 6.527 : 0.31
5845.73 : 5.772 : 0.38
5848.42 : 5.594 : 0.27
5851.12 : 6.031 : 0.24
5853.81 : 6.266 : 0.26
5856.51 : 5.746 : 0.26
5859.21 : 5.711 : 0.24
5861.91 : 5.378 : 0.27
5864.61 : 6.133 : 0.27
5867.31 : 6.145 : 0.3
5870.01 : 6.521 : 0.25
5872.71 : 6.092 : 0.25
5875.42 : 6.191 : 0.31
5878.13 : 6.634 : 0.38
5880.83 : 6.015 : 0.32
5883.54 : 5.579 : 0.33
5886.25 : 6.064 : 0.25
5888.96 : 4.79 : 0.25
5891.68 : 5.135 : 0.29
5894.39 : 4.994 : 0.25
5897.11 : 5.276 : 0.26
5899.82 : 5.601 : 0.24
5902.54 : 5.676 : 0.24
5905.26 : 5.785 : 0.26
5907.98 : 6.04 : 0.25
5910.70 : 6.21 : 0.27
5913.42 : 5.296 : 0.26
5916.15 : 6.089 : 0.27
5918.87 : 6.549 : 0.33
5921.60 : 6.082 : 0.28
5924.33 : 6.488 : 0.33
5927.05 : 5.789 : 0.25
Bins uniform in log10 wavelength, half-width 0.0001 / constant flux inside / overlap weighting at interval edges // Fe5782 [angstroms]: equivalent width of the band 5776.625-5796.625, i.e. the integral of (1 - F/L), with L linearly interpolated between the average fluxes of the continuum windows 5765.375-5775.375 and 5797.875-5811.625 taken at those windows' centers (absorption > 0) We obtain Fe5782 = 0.58 angstroms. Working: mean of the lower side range 5.93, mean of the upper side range 6.29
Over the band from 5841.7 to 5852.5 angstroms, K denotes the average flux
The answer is 5.98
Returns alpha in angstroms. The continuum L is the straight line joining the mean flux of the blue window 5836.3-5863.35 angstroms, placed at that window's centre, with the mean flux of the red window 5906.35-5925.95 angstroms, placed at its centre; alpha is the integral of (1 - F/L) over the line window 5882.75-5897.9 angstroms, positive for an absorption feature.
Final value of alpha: 1.9 angstroms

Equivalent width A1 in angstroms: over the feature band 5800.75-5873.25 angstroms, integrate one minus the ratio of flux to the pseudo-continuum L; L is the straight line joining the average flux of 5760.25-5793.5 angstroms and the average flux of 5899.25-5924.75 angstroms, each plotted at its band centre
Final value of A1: -1.9 angstroms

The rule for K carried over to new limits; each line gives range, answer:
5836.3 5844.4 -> 6.42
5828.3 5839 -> 6.17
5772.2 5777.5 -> 6.09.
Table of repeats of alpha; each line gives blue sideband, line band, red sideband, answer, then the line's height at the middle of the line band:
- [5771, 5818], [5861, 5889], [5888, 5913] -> -1.88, 5.64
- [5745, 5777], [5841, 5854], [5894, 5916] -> -0.74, 5.7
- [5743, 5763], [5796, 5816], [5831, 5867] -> -1.33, 5.83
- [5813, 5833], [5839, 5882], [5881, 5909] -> -2.12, 5.78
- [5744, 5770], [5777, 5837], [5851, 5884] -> -2.12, 5.85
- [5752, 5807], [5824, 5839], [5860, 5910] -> -0.52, 5.85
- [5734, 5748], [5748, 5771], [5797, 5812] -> 1.31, 6.01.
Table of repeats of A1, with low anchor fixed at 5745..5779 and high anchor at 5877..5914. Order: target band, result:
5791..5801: -0.5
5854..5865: -0.2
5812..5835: -1.5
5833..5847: -1.2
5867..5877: -1.0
